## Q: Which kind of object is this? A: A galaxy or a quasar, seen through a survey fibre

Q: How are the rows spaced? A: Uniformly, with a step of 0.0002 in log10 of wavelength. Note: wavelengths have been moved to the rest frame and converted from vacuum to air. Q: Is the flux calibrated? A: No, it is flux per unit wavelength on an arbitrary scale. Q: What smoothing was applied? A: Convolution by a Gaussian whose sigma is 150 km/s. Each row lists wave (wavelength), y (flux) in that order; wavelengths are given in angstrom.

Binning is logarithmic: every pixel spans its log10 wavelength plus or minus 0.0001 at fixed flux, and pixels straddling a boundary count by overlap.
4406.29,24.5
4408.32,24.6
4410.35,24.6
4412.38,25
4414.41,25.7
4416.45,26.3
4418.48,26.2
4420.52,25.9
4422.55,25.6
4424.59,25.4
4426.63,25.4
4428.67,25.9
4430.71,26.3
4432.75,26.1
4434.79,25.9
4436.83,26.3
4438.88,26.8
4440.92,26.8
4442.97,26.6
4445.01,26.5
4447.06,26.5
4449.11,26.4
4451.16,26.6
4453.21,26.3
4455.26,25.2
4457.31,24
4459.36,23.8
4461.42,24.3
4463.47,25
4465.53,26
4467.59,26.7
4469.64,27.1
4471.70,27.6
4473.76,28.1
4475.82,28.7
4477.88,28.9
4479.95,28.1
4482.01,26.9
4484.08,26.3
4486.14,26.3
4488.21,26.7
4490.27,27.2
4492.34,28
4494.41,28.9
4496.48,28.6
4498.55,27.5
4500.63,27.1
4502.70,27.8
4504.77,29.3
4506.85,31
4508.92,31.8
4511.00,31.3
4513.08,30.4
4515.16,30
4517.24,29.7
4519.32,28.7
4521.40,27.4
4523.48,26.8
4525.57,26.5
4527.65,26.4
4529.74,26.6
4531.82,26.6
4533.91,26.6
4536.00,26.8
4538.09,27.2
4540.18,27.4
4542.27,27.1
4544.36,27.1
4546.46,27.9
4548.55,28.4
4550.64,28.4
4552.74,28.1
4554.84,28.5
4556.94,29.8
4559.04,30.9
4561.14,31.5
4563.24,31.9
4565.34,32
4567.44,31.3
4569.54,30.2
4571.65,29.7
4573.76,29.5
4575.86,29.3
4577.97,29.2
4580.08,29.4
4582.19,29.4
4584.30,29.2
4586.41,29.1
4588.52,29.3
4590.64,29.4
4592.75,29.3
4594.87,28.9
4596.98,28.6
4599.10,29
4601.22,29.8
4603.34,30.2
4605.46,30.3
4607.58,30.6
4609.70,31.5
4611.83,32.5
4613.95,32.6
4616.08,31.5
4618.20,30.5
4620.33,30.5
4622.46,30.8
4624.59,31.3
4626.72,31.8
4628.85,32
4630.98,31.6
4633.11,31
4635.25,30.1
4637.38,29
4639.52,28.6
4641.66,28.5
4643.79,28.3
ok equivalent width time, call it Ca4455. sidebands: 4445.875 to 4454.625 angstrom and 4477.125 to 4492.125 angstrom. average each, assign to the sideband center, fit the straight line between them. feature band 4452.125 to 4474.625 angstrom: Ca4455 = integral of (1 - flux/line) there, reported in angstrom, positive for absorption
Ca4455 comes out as 0.8 angstrom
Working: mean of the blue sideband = 26.4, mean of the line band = 25.8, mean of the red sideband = 27.2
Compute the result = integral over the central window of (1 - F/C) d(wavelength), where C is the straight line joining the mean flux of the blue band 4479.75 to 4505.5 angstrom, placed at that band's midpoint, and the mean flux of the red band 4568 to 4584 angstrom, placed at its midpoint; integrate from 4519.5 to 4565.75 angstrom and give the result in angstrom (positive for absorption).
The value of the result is 1.0 angstrom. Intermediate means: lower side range 27.6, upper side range 29.6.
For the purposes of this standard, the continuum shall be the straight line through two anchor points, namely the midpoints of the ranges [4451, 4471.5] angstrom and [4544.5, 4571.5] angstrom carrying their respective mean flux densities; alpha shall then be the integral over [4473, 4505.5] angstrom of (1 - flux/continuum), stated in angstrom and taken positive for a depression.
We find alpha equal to -1.2 angstrom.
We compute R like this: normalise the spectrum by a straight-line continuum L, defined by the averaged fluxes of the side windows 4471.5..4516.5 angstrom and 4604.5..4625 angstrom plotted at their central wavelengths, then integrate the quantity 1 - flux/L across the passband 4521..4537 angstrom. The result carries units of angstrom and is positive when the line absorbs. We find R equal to 1.4 angstrom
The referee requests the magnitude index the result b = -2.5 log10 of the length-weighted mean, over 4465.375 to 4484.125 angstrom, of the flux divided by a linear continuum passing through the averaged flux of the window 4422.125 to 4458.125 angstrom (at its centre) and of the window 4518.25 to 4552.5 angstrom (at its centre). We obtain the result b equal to -0.04 mag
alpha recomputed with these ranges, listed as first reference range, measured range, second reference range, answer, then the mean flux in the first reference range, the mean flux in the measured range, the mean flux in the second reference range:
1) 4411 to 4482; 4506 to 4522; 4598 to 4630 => -1.11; 26.2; 30.1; 31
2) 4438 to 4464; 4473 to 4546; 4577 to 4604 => -2.05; 25.8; 28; 29.3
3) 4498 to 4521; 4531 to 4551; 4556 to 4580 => 1.79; 29.5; 27.3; 30.4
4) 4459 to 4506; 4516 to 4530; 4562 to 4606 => 0.35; 27.2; 27.5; 29.8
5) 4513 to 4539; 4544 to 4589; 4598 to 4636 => -0.79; 27.6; 29.6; 31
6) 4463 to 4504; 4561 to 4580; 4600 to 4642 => -0.56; 27.4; 30.4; 30.8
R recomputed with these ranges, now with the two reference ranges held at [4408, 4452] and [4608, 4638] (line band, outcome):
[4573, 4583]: 0.2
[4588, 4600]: 0.5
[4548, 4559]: 0.2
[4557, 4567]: -0.6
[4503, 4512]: -0.8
